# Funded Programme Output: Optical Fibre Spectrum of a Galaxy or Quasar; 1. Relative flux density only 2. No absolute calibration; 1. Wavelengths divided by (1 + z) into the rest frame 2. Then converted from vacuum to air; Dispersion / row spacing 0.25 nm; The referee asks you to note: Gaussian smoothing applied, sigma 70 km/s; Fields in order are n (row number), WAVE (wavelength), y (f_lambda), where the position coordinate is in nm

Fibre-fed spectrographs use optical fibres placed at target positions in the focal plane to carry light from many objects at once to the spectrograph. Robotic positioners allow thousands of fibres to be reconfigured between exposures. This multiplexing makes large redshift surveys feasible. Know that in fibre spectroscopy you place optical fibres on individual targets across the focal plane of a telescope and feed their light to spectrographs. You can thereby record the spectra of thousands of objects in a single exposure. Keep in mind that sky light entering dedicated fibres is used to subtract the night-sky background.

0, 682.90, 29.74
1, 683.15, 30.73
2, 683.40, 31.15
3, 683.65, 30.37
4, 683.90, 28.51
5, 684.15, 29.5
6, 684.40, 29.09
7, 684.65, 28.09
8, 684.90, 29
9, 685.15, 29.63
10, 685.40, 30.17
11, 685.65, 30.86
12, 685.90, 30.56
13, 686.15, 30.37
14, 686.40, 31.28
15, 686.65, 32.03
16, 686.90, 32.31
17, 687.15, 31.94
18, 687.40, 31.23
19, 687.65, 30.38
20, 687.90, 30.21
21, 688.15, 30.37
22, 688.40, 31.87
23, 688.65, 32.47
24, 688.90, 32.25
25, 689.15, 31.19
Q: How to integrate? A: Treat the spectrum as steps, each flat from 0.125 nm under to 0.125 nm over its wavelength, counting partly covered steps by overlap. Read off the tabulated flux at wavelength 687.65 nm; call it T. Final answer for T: 30.38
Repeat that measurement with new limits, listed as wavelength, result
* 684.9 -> 29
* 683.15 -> 30.73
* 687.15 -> 31.94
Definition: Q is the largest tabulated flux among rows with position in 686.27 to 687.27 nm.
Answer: 32.31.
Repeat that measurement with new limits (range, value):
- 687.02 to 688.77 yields 32.47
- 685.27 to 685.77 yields 30.86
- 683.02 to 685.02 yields 31.15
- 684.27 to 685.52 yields 30.17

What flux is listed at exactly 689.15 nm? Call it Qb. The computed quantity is 31.19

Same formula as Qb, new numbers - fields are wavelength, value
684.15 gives 29.5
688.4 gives 31.87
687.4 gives 31.23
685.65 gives 30.86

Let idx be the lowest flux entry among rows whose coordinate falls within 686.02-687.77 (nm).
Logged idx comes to 30.37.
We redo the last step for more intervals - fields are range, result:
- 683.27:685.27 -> 28.09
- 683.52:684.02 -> 28.51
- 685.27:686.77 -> 30.17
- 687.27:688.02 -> 30.21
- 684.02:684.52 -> 29.09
